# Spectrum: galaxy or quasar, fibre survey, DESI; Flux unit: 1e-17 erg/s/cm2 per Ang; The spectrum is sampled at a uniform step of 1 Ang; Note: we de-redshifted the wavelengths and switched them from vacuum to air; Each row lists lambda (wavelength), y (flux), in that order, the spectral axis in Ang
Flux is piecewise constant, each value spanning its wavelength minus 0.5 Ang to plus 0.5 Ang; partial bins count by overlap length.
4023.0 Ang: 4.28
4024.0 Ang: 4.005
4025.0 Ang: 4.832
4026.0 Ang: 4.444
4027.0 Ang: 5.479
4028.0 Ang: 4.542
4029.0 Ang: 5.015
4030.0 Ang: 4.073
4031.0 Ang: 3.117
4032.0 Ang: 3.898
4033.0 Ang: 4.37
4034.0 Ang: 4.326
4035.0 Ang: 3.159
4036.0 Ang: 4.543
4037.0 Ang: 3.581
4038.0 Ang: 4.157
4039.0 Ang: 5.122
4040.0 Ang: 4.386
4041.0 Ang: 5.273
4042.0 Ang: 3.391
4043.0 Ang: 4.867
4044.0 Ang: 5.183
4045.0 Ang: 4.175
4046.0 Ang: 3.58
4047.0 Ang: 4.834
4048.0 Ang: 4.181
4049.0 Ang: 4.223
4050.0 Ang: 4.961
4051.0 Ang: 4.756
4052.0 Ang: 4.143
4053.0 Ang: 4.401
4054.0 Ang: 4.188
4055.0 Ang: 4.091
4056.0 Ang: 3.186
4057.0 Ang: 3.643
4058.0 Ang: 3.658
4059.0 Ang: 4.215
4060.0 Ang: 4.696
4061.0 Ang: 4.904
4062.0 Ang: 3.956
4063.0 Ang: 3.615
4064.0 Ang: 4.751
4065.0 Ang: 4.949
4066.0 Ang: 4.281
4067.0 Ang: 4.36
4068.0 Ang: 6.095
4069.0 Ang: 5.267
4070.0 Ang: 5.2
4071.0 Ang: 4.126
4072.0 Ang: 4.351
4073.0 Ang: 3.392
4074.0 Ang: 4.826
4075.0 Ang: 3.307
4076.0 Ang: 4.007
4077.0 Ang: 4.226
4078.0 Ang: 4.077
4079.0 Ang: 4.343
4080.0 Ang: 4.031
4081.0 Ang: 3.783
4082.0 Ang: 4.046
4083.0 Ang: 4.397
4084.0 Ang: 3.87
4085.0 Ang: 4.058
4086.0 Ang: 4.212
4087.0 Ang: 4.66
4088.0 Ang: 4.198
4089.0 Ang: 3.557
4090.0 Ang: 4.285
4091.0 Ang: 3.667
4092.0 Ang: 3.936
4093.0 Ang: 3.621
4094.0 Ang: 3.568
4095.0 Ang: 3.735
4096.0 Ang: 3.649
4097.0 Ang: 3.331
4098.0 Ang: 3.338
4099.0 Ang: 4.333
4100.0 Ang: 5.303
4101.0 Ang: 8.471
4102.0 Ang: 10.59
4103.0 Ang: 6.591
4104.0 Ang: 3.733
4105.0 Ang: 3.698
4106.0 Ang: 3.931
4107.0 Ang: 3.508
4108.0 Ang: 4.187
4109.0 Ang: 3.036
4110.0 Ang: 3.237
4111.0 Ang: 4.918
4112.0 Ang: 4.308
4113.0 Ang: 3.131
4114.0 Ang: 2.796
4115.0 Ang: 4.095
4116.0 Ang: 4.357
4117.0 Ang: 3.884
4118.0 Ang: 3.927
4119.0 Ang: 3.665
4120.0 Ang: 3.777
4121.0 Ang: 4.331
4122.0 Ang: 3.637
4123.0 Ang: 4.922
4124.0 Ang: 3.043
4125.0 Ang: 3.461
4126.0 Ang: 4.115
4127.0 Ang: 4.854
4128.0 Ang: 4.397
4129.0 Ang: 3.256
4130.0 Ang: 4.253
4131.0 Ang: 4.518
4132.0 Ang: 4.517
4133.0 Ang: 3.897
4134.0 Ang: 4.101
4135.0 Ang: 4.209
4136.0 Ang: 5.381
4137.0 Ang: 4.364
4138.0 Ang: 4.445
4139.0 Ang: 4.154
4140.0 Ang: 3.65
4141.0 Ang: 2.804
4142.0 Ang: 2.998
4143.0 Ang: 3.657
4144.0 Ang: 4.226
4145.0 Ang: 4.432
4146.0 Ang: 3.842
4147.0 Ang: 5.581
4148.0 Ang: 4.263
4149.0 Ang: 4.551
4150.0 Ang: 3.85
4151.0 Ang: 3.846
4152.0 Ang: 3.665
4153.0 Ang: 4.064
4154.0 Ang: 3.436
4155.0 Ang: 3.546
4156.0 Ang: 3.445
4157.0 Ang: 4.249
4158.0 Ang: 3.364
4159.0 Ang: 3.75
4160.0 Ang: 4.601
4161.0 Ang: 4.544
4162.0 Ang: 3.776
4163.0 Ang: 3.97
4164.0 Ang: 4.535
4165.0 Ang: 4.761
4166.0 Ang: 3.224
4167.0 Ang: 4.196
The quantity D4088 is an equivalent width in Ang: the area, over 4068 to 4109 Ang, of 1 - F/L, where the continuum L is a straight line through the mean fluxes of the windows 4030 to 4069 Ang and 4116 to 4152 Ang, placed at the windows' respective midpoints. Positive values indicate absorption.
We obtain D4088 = -1.86 Ang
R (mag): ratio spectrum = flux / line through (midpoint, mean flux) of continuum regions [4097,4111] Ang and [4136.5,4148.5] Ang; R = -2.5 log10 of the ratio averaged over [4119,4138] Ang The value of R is 0.04 mag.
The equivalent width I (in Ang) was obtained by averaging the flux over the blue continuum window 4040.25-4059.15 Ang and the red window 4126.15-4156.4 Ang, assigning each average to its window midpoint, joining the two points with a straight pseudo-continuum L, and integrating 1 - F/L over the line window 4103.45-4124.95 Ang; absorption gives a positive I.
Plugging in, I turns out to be 1.6 Ang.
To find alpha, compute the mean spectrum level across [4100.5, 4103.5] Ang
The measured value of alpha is 8.55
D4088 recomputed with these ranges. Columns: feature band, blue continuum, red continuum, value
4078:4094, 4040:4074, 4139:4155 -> 0.80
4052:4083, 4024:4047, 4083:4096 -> -1.16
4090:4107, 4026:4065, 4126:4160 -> -2.08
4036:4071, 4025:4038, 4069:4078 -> -1.51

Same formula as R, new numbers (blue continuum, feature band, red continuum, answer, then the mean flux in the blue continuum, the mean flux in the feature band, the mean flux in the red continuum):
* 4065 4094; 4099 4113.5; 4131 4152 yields -0.17 mag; 4.22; 4.88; 4.14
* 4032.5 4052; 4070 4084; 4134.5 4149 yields 0.05 mag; 4.37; 4.1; 4.16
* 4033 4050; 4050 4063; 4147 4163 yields 0.03 mag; 4.33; 4.16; 3.98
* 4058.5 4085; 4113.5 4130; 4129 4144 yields 0.05 mag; 4.34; 3.92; 4.05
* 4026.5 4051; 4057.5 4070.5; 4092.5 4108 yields -0.02 mag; 4.36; 4.61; 4.74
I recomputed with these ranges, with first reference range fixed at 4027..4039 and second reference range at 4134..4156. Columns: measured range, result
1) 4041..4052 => -0.75 Ang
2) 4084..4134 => -1.60 Ang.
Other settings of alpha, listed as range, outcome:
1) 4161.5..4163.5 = 3.87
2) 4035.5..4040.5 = 4.36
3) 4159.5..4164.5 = 4.29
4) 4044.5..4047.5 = 4.2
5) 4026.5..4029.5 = 5.01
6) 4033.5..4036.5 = 4.01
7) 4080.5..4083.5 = 4.08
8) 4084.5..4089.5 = 4.14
